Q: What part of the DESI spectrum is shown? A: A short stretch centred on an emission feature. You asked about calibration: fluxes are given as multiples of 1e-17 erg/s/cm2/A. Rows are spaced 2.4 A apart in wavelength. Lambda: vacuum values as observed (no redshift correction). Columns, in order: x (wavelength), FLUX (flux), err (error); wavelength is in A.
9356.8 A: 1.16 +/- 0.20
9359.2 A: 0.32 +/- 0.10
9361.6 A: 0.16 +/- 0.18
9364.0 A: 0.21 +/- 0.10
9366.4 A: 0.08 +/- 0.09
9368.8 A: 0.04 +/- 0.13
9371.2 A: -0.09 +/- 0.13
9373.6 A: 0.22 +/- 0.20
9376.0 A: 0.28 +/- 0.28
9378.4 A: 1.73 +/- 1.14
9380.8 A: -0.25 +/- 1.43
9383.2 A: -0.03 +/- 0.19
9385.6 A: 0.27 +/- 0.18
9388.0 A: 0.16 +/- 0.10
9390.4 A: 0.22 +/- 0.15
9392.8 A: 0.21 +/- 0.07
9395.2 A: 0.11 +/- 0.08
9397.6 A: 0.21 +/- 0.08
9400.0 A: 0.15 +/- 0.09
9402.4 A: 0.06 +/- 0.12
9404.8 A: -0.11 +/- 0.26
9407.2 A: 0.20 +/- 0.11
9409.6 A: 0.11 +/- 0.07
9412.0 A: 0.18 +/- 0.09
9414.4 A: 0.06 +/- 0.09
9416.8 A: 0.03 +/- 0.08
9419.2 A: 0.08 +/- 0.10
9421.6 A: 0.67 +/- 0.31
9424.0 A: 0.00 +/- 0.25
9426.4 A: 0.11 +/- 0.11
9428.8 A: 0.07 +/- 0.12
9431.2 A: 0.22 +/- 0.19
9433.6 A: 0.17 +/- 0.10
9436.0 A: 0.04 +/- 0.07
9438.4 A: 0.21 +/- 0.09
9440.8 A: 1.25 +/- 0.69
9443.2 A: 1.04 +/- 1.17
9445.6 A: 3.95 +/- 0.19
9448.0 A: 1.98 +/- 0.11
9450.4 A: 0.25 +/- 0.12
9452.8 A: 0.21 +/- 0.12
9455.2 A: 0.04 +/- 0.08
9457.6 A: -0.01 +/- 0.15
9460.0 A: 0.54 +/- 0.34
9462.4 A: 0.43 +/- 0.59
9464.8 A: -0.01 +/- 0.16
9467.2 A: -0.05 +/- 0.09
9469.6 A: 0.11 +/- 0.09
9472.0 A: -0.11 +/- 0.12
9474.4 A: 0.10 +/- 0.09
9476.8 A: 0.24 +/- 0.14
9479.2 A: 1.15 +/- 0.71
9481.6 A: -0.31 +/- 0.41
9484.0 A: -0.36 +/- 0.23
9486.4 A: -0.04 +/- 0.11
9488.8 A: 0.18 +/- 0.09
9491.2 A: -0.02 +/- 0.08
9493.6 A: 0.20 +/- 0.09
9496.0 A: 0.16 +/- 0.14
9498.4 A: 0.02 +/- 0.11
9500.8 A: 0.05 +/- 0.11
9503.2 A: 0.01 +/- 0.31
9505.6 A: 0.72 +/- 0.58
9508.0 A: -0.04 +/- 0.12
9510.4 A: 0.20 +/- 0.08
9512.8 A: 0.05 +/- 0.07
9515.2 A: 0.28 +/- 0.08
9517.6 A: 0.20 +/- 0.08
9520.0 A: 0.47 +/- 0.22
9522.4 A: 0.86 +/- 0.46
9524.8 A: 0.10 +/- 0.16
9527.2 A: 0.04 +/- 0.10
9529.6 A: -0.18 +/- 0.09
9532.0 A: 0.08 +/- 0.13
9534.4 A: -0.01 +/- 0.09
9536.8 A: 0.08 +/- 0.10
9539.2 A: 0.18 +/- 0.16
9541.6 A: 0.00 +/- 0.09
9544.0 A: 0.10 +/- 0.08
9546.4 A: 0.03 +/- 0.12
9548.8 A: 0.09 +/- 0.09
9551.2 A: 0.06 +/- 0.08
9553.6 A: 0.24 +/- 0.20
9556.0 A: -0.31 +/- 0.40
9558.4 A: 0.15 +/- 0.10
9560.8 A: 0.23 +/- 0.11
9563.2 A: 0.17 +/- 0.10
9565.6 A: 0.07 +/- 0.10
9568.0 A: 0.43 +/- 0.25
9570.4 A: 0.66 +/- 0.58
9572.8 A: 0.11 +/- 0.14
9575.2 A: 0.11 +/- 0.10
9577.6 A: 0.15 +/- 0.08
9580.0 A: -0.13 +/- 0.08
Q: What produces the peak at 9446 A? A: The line [O III]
